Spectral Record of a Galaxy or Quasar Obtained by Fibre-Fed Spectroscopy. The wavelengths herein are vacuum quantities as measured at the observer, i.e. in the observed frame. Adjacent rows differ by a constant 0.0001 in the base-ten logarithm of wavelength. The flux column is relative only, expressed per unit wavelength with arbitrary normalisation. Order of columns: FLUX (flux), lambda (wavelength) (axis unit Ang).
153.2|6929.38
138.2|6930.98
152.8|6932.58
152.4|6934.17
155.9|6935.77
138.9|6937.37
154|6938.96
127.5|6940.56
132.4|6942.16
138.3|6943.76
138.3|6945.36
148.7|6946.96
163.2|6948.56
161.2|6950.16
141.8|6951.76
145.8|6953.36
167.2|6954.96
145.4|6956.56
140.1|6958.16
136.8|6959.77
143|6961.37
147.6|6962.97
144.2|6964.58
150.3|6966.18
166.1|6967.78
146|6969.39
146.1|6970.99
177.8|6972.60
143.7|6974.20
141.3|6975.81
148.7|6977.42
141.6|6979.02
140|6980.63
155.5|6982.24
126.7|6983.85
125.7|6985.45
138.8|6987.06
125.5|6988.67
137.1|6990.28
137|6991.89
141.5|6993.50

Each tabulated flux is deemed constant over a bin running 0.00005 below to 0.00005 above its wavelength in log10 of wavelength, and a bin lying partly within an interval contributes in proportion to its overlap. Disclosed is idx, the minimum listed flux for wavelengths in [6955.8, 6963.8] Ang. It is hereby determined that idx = 136.8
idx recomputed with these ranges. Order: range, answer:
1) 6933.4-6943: 127.5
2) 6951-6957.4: 141.8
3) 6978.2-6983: 140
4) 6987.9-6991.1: 125.5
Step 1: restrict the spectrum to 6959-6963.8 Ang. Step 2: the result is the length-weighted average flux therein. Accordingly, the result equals 142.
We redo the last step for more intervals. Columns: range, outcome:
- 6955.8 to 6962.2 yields 141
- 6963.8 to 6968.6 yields 154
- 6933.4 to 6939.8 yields 150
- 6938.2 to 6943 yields 138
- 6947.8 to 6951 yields 162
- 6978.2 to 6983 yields 146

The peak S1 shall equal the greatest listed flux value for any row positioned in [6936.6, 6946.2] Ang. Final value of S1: 154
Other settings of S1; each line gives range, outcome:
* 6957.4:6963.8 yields 147.6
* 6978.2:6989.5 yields 155.5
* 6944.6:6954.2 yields 163.2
